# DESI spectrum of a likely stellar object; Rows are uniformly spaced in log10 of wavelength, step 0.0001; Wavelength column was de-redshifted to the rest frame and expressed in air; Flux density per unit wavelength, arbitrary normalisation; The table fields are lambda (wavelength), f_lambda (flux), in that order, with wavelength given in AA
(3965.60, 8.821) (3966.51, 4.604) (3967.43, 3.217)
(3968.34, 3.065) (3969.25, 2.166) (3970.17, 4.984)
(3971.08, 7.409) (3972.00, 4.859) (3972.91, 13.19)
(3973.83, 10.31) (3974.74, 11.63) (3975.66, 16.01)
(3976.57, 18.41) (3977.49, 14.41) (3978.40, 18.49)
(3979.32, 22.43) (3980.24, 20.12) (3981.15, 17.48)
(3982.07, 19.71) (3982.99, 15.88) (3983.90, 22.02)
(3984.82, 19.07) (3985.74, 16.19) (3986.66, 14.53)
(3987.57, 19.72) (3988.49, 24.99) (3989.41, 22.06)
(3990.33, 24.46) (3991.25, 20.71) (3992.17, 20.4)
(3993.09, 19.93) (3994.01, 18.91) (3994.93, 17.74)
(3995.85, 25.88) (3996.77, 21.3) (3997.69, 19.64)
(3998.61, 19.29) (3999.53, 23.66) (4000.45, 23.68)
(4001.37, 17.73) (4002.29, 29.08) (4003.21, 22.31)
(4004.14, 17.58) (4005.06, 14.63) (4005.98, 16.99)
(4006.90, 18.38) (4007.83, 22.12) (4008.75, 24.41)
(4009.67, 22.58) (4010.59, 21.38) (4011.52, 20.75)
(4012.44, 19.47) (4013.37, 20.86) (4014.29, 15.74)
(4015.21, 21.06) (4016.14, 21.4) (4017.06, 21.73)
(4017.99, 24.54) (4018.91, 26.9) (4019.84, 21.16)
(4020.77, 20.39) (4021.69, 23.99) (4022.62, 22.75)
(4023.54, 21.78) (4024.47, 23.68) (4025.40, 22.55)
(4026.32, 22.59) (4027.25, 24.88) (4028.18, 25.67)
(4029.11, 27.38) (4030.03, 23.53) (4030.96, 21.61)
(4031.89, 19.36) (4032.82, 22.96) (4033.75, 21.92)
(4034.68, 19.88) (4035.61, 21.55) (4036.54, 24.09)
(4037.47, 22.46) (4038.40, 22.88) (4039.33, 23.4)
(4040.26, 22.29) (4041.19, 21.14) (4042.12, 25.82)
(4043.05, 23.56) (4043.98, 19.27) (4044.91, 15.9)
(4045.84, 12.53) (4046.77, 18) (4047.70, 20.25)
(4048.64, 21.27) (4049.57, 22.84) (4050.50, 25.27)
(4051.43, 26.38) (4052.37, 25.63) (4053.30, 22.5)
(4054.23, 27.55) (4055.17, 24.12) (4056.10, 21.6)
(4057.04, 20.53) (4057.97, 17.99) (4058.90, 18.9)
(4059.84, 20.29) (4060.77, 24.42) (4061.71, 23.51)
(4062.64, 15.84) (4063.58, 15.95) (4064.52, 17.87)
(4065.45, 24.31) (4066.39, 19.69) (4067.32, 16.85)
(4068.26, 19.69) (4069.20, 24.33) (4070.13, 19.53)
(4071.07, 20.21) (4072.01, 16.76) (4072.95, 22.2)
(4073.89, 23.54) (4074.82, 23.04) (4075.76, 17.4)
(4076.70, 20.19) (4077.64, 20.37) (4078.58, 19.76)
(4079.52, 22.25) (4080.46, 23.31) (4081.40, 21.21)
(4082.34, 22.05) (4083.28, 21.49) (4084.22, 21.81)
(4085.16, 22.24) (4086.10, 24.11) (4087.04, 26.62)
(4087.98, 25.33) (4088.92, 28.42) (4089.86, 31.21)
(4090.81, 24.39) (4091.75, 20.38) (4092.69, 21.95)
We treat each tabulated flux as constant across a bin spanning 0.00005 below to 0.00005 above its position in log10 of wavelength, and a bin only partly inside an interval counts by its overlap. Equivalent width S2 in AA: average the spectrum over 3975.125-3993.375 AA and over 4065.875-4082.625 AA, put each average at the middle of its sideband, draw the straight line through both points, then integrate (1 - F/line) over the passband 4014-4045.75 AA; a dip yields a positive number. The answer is -3.6 AA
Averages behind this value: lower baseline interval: 19.3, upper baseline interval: 20.7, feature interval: 22.3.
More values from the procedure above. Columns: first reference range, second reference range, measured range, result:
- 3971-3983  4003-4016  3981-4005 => -4.08 AA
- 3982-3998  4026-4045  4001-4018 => 0.51 AA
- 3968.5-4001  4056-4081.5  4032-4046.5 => -1.43 AA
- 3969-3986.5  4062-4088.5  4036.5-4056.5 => -3.17 AA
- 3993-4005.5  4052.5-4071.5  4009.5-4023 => -0.49 AA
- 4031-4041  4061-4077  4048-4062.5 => -1.21 AA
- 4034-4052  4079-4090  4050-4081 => 2.10 AA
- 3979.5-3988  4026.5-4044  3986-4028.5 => -1.94 AA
